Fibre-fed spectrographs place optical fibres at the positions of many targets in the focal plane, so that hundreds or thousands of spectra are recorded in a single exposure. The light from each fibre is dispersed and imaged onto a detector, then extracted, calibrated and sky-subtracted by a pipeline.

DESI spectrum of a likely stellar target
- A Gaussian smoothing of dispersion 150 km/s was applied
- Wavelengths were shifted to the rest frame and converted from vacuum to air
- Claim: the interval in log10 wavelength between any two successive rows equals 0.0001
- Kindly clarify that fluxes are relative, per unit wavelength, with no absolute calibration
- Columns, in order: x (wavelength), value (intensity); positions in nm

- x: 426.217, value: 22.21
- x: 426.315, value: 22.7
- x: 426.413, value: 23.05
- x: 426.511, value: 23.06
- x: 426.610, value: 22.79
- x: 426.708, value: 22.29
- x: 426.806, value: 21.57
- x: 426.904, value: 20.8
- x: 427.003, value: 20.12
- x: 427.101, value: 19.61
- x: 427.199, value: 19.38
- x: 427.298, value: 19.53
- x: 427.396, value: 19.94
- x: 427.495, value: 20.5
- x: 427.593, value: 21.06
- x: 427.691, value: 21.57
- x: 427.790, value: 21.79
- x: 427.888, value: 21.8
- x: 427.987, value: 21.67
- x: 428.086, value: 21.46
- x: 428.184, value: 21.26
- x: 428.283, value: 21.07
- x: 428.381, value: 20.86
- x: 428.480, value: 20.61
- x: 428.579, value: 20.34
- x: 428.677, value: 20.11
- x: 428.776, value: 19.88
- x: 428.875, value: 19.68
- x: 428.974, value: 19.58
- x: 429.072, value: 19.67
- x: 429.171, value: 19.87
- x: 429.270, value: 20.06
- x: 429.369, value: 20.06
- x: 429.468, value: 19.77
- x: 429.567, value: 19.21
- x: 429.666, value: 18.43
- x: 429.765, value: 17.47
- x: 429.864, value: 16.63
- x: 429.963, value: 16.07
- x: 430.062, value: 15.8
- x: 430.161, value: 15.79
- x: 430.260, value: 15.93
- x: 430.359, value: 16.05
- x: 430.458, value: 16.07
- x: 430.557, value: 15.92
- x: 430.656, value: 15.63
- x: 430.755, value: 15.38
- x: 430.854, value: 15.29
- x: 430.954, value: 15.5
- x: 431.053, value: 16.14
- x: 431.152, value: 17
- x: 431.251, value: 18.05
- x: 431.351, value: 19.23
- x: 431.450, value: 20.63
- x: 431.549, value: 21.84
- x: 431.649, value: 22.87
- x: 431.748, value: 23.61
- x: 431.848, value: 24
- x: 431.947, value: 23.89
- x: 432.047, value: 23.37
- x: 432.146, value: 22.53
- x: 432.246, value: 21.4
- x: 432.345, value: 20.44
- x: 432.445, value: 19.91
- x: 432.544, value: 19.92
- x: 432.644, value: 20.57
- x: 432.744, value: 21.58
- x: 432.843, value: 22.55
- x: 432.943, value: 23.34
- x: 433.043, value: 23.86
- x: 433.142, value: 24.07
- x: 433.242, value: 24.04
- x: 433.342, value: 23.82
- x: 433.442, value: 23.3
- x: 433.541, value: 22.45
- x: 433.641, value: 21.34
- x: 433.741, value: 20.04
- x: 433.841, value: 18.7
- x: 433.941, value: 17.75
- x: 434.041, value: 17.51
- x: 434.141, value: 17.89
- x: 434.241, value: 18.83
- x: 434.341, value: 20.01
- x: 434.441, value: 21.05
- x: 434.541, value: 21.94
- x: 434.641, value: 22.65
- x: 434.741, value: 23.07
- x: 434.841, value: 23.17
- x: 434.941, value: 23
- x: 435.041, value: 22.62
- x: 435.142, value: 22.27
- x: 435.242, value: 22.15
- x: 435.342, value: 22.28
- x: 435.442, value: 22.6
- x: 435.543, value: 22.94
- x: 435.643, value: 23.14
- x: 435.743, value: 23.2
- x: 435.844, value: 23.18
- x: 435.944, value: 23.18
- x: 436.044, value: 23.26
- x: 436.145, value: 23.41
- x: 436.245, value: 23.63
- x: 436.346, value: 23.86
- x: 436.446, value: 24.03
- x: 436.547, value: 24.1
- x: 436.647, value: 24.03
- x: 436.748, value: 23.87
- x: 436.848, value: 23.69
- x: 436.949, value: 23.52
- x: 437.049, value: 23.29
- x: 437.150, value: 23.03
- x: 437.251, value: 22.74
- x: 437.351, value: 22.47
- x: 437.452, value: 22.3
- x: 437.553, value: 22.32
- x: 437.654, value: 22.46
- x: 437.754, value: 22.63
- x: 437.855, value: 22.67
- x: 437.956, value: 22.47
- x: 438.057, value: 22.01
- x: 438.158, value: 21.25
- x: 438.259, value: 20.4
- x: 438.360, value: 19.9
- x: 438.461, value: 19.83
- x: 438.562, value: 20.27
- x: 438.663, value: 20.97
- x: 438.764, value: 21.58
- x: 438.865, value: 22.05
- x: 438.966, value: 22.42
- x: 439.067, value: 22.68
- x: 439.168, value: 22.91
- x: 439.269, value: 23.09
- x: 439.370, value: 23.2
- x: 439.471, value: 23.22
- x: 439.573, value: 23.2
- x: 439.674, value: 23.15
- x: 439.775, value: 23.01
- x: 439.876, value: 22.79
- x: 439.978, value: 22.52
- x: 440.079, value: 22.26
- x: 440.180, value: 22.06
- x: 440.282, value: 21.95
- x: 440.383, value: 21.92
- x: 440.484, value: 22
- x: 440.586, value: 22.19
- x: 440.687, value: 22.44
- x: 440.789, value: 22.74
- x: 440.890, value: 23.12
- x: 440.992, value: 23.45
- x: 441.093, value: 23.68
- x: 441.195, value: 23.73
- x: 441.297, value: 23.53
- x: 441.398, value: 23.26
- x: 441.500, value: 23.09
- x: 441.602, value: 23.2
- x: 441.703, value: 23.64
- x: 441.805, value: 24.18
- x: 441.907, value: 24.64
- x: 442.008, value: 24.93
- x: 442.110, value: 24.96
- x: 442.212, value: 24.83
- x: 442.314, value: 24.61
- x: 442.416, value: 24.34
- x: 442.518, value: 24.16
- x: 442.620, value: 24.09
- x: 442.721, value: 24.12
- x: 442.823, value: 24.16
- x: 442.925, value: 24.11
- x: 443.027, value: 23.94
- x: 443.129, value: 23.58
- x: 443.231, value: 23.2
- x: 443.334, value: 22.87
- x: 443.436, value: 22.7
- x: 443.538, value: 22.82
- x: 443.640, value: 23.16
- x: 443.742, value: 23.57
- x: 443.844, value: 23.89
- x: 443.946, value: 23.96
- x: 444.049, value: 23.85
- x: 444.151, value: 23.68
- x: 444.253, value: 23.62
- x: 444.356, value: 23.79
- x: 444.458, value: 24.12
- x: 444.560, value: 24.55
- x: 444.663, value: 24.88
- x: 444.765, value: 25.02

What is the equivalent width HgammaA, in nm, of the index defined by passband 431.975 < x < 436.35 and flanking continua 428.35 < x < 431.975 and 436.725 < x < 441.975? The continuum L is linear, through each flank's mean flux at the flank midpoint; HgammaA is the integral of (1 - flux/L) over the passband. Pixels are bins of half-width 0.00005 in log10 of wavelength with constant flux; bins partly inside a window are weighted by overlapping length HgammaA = -0.33 nm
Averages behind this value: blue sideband 18.7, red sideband 22.6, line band 21.9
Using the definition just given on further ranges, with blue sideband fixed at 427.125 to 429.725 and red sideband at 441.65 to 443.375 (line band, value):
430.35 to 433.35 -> 0.141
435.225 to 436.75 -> -0.063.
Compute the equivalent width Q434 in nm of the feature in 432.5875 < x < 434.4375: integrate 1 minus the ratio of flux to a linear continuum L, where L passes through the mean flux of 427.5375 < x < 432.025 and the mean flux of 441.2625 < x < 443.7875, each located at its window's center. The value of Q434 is -0.06 nm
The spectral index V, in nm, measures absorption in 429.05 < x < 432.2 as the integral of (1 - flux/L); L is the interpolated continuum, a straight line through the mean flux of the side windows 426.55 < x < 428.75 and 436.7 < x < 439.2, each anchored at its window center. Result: 0.38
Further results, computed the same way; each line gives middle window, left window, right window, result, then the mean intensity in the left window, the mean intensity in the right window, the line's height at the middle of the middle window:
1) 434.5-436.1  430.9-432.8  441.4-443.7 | -0.08 nm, 20.7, 23.9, 21.7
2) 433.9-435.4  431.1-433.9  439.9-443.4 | 0.07 nm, 21.7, 23.4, 22.1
